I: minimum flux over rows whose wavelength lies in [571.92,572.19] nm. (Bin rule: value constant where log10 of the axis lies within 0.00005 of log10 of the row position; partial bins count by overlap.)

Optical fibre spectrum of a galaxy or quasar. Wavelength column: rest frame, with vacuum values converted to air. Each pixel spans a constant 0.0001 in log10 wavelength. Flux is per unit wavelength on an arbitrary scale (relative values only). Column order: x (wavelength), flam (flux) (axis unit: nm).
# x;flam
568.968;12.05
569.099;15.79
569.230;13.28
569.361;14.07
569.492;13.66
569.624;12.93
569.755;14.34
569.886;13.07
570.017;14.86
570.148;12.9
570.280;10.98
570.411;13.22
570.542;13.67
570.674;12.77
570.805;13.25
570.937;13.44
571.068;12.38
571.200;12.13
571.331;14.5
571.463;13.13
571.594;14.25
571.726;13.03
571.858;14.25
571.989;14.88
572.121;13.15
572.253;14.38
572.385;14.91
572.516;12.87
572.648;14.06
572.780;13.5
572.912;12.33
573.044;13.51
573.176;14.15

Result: 13.15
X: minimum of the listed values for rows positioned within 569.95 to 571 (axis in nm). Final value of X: 10.98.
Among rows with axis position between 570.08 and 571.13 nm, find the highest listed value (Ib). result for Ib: 13.67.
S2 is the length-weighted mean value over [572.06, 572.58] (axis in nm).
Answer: 13.8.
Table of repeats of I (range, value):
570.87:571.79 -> 12.13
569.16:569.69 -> 12.93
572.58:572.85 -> 13.5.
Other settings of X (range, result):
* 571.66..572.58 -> 12.87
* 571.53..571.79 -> 13.03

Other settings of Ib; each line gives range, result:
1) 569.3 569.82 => 14.34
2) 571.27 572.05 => 14.88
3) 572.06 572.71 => 14.91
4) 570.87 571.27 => 13.44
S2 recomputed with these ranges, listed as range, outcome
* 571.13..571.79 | 13.4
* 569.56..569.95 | 13.5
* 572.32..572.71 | 14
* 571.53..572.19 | 13.9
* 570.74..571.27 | 12.8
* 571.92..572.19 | 14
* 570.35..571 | 13.3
